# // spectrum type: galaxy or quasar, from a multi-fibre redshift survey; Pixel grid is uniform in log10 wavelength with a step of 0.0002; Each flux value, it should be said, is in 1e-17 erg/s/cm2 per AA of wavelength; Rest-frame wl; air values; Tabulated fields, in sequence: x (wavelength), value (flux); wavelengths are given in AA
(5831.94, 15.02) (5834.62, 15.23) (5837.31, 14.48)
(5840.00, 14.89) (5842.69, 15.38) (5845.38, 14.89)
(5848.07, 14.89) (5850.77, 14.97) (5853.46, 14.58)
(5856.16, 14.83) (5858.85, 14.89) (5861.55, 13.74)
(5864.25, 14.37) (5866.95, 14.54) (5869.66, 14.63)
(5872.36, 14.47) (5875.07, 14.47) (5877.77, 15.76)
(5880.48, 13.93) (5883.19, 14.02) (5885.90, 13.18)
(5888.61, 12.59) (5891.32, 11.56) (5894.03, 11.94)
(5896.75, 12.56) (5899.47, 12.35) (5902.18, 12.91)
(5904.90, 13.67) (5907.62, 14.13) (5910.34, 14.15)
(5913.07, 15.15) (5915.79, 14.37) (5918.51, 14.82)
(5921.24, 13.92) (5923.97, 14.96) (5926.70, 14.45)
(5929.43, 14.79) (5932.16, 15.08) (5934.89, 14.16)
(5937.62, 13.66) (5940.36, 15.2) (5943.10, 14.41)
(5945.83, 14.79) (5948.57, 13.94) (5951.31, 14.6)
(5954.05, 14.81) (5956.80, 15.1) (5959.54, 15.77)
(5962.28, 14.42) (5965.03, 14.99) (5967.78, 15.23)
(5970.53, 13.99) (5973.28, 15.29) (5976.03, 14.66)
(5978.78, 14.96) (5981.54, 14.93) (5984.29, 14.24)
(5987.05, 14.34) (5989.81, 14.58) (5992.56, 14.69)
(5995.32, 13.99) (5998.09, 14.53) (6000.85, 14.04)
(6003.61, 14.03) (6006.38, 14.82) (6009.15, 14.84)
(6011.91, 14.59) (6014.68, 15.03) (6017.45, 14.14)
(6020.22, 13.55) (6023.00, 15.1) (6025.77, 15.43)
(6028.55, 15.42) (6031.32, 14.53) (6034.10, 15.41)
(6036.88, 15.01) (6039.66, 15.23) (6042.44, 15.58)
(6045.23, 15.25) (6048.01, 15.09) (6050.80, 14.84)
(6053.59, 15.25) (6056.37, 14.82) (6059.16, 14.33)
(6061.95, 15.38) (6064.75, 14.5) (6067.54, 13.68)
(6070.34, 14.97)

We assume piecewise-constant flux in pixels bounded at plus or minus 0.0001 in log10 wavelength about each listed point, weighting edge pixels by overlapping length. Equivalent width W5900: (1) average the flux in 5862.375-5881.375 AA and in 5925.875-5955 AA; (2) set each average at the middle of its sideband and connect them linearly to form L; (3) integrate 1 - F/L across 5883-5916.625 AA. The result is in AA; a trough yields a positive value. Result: 3.1 AA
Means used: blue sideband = 14.6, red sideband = 14.5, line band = 13.2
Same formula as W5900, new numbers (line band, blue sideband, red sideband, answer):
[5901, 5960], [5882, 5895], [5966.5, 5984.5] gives -3.4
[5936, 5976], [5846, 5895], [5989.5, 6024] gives -1.1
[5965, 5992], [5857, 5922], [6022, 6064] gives -0.2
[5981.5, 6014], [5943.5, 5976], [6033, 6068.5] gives 0.9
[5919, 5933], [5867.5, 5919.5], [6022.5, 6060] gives -0.6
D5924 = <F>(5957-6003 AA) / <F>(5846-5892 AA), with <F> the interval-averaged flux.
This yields 1.03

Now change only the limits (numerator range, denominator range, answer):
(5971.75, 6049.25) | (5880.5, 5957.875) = 1.06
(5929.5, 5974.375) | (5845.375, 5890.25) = 1.02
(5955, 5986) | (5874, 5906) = 1.12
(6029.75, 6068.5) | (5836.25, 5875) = 1.02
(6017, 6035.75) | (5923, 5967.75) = 1.01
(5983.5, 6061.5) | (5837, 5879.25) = 1.00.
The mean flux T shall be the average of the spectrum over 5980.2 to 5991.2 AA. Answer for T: 14.5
